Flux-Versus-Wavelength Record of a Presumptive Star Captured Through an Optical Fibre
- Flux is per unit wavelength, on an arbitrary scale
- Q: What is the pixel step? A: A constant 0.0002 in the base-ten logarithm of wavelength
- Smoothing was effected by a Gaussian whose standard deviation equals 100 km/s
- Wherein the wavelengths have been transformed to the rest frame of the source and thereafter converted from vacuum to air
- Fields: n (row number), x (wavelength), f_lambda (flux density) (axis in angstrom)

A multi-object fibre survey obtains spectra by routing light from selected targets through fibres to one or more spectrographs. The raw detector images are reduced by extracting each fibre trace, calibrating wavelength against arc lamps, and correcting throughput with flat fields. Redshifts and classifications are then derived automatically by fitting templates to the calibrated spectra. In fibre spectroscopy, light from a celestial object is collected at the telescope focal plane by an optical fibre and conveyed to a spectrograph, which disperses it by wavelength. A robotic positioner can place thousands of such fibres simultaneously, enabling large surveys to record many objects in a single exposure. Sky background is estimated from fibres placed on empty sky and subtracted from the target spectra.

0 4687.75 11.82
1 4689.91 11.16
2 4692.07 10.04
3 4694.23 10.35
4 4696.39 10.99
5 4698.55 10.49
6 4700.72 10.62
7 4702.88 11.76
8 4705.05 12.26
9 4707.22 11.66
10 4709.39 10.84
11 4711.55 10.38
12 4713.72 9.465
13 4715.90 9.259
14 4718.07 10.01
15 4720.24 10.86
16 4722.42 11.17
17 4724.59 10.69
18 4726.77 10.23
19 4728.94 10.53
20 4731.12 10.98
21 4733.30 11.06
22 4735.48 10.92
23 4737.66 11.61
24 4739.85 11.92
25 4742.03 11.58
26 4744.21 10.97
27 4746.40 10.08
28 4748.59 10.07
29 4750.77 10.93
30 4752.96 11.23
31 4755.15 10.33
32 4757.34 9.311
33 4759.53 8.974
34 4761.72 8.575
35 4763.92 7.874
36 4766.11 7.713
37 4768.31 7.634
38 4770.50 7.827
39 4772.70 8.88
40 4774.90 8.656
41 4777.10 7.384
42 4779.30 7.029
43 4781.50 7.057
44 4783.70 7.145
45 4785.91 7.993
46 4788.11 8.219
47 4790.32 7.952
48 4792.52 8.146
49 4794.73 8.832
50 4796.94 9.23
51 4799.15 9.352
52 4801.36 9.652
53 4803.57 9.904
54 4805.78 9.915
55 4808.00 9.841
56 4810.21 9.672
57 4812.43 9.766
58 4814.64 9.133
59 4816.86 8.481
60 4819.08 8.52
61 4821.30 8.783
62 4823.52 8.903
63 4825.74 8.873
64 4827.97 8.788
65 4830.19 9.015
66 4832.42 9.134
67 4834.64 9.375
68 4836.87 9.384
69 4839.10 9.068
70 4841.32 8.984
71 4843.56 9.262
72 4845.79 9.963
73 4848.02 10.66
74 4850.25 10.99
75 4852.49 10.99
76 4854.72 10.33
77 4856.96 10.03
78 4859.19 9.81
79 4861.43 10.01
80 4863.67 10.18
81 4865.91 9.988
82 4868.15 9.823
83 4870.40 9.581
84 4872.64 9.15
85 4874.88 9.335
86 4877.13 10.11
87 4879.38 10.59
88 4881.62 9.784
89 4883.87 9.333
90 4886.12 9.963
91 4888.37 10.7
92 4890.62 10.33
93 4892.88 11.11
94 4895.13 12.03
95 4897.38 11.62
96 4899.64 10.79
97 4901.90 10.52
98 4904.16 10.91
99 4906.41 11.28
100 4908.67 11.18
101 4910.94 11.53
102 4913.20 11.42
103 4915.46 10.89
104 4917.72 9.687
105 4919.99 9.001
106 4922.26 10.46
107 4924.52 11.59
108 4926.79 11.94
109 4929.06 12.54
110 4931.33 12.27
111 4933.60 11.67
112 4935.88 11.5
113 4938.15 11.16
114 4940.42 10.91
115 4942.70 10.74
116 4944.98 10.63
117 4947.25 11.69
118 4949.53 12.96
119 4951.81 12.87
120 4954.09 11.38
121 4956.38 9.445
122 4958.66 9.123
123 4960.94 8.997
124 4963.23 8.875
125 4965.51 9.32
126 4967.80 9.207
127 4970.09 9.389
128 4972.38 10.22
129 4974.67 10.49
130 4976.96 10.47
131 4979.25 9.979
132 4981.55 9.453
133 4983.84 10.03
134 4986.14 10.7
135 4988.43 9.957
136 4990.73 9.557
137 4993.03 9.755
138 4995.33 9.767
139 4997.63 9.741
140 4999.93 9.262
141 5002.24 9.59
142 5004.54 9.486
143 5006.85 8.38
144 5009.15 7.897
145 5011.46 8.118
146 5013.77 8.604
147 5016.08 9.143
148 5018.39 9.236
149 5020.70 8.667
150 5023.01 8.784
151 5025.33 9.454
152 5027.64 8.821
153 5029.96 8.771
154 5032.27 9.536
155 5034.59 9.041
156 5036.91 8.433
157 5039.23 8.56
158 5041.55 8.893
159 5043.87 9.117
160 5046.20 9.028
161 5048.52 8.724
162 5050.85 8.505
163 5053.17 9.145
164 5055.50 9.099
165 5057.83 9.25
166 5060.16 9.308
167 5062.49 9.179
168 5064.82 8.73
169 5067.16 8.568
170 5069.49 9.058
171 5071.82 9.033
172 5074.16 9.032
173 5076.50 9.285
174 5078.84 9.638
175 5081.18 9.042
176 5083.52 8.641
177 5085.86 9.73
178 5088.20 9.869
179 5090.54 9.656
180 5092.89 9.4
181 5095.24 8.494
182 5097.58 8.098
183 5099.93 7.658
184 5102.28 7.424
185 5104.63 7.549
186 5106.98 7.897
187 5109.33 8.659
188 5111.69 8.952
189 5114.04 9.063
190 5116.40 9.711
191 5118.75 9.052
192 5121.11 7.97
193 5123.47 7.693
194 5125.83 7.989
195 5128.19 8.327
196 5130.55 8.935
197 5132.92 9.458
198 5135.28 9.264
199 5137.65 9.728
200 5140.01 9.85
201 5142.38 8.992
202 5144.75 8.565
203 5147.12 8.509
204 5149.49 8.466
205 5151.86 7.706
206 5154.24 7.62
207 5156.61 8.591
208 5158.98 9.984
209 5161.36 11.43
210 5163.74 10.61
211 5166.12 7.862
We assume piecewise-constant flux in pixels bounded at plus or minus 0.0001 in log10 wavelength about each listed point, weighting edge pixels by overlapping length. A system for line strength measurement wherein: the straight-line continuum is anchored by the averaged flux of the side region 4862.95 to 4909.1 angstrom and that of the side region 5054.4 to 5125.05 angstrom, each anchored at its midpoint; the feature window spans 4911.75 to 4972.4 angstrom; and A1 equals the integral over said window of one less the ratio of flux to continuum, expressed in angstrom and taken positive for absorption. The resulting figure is -4.8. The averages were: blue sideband 10.4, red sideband 8.82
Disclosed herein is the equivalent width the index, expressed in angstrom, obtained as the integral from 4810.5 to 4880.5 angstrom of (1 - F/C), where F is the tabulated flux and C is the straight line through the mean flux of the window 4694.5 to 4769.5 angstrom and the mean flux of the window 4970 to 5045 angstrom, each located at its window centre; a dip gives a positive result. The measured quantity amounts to 2.46 angstrom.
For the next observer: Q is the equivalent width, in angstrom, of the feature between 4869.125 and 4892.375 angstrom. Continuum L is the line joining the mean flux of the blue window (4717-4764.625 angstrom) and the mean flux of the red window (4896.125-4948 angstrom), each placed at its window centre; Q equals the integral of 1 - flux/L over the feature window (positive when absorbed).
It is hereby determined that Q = 2.2 angstrom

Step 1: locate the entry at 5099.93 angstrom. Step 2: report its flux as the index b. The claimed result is 7.658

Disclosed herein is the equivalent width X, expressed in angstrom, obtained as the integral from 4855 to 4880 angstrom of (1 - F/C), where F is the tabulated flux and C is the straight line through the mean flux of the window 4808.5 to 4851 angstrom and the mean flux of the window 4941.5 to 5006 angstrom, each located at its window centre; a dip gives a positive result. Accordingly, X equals -0.96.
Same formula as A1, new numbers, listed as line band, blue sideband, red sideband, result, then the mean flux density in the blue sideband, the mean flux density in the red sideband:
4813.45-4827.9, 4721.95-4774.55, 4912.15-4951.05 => 2.4 angstrom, 10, 11.3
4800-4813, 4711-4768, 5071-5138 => 0.2 angstrom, 10.2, 8.79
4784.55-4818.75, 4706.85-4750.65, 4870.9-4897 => 4.7 angstrom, 10.7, 10.3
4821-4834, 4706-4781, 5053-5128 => 0.9 angstrom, 9.88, 8.8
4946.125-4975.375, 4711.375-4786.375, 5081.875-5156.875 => -3.9 angstrom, 9.61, 8.68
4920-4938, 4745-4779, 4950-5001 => -3.3 angstrom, 9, 9.95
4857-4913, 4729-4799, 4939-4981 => -2.7 angstrom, 9.24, 10.4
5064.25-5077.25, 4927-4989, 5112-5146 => 0.7 angstrom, 10.6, 8.9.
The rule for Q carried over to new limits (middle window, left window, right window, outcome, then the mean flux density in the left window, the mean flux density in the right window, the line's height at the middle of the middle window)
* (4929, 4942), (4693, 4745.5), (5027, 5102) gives -2.6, 10.9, 8.96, 9.67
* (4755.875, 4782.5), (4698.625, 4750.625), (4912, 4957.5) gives 6.8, 10.8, 11.2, 10.9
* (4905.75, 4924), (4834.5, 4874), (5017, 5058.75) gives -2.1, 9.88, 8.95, 9.57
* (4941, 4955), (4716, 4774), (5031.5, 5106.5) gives -3.6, 10.1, 8.88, 9.32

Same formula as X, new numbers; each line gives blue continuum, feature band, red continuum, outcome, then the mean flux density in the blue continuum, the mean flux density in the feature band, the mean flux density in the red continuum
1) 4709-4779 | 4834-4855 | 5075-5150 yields -0.7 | 9.89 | 9.9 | 8.8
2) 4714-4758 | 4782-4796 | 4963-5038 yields 3.2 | 10.7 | 8.02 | 9.34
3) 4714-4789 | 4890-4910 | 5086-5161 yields -4.1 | 9.55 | 11.1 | 8.73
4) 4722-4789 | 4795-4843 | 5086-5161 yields 0.7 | 9.48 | 9.22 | 8.73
